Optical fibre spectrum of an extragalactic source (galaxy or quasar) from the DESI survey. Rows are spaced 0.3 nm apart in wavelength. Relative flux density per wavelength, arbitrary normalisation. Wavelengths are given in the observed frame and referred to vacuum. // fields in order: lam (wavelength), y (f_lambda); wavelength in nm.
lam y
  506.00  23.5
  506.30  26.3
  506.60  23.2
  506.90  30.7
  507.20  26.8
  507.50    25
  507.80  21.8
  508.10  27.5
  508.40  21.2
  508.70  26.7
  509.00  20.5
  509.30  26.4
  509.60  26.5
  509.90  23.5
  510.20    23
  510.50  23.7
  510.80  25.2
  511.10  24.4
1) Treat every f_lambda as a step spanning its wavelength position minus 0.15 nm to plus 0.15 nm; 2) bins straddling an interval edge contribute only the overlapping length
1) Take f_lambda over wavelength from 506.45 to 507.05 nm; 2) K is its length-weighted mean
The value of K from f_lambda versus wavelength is 26.9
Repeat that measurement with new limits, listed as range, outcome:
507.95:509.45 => 24.5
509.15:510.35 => 24.8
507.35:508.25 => 24.8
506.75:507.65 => 27.5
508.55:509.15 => 23.6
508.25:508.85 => 23.9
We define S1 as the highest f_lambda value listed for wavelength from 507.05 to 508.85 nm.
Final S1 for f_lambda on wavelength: 27.5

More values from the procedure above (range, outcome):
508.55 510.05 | 26.7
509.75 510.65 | 23.7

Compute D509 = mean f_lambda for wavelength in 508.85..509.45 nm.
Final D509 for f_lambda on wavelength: 23.4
